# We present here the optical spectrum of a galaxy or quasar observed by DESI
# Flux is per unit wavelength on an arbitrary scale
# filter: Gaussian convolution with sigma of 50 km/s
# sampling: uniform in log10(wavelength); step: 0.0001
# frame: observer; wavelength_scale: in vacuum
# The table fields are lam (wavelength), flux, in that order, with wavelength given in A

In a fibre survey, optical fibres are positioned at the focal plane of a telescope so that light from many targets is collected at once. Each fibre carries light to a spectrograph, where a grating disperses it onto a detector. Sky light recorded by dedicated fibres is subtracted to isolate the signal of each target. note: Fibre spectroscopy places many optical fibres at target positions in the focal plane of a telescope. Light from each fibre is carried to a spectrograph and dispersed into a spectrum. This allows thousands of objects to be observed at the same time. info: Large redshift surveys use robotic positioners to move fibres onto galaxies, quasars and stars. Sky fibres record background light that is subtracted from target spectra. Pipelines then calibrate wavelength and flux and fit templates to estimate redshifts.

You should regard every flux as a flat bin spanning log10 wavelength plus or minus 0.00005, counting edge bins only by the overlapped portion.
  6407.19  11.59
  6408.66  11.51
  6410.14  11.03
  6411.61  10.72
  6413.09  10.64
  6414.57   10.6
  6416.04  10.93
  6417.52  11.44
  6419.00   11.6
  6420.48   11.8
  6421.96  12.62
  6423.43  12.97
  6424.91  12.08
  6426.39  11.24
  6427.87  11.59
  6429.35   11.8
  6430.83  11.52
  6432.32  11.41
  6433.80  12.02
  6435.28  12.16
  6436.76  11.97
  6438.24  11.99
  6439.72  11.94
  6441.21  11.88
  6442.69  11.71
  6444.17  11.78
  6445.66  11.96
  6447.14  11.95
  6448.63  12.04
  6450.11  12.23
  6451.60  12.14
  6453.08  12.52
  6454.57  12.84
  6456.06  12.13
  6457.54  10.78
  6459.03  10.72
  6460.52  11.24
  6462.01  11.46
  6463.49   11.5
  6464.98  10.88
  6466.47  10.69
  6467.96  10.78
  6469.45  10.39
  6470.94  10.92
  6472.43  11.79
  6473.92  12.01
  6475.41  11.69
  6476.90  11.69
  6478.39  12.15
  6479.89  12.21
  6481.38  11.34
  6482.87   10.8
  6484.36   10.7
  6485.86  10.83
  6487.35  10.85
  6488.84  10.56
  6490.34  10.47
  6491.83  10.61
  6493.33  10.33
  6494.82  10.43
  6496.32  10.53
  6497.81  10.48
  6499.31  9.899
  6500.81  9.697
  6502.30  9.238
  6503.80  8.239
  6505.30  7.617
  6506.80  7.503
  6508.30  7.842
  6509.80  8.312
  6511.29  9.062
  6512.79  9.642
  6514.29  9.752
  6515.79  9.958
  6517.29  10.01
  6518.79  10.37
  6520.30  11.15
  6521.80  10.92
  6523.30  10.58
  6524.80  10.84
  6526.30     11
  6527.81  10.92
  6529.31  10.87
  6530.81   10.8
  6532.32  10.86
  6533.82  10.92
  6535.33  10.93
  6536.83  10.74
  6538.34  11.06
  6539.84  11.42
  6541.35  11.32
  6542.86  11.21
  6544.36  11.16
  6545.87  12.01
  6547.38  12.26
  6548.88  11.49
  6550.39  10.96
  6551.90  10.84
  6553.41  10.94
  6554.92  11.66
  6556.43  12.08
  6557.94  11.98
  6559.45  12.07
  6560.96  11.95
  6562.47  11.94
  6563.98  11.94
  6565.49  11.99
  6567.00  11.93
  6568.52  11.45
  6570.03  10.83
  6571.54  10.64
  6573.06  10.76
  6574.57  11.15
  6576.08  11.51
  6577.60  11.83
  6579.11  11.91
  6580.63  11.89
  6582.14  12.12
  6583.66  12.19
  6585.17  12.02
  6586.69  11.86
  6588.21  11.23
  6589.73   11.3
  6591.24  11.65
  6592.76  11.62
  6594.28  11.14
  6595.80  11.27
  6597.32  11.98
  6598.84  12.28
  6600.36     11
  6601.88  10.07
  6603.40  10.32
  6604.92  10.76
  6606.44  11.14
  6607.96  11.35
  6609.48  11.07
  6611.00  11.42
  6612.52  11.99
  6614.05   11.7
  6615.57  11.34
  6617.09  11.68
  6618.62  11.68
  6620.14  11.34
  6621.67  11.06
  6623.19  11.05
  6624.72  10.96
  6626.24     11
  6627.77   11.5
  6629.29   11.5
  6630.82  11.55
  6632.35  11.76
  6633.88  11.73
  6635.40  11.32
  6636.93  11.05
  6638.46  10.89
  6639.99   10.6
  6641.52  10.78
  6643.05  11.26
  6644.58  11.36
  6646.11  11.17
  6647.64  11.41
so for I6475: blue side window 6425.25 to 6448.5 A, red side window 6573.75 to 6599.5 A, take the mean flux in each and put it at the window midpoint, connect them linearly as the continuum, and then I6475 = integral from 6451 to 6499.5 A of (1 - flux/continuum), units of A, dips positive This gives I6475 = 2.5 A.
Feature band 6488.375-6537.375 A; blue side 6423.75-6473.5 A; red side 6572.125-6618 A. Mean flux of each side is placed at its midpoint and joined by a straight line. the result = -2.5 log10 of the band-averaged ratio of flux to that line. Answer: 0.15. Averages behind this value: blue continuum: 11.6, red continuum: 11.4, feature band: 10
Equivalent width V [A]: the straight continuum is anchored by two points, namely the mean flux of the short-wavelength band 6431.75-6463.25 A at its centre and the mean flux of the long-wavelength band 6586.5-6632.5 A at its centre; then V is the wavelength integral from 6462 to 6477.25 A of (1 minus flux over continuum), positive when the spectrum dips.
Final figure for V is 0.7 A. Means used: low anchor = 11.9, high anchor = 11.3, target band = 11.2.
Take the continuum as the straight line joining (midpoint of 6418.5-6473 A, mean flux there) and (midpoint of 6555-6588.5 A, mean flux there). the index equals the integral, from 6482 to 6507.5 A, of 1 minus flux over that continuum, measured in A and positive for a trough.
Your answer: 3.8 A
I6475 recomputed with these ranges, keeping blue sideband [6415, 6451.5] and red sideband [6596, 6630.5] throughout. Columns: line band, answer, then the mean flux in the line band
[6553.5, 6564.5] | -0.4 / 11.9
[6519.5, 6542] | 1.2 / 10.9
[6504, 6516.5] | 3.1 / 8.69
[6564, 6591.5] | -0.4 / 11.6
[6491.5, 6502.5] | 1.4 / 10.2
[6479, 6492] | 0.8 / 11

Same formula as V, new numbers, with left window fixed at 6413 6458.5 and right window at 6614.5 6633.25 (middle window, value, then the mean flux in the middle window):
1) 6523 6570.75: 0.86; 11.4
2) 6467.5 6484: 0.43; 11.4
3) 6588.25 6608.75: 0.39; 11.2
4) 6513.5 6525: 1.19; 10.4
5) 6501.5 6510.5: 2.72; 8.13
